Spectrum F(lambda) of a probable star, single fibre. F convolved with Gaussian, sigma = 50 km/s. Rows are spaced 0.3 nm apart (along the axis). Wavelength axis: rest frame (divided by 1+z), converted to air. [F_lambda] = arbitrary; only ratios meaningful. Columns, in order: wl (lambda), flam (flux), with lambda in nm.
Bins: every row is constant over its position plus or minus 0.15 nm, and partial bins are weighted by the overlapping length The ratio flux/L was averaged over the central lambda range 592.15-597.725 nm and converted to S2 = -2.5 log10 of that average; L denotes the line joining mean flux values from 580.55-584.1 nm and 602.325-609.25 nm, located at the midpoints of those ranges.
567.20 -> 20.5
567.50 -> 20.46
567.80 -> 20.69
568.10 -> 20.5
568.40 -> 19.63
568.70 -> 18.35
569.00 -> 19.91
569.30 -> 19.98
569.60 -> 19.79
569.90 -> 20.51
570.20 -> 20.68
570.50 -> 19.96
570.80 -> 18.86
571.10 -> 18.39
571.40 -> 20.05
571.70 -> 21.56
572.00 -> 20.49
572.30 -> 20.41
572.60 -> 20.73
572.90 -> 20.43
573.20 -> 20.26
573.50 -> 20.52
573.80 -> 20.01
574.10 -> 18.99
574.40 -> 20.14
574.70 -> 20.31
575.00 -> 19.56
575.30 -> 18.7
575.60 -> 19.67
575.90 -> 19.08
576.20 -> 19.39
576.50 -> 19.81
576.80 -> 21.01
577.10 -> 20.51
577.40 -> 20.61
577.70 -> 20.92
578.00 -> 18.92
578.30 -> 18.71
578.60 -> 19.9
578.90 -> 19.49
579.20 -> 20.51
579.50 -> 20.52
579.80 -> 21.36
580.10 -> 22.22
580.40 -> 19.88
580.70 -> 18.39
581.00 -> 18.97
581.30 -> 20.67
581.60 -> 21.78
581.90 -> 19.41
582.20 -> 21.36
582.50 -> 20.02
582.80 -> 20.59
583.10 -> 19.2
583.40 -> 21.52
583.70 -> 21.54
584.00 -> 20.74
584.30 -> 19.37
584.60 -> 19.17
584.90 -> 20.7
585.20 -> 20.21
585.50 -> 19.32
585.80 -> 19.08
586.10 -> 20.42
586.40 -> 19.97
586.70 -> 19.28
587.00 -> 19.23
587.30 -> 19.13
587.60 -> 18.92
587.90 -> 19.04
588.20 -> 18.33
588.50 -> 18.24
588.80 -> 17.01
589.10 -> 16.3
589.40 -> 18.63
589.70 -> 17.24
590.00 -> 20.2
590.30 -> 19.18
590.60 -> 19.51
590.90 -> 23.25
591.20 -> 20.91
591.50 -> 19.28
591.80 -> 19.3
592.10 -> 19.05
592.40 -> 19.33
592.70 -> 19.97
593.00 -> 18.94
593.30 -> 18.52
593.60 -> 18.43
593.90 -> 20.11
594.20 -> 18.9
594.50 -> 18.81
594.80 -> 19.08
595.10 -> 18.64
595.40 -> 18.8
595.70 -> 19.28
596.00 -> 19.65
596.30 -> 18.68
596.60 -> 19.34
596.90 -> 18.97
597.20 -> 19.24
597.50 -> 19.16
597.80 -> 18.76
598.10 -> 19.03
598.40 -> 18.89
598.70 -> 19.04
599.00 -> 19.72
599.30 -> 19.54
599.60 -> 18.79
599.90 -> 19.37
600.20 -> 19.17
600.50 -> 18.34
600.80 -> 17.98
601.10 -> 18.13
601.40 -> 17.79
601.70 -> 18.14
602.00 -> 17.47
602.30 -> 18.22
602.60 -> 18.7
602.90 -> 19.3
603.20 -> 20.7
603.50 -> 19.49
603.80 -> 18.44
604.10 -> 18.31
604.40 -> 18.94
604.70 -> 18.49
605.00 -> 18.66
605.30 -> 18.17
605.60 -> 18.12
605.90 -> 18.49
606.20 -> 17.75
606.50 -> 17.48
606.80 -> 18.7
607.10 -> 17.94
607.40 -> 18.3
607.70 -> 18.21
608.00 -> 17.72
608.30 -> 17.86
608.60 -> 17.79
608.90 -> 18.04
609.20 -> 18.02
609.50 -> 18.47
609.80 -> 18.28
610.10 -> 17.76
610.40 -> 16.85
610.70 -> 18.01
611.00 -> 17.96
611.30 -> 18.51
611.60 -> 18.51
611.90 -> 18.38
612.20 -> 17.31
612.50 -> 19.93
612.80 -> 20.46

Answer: 0.012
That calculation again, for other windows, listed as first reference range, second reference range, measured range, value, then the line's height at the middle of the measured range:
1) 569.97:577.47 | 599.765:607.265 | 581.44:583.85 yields -0.06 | 19.6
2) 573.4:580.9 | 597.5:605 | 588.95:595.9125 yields 0.00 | 19.2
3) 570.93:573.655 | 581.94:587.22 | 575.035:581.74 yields 0.01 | 20.2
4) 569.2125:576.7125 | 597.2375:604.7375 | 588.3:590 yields 0.09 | 19.3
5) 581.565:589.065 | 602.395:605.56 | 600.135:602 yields 0.05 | 19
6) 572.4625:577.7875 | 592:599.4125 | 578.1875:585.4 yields -0.03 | 19.7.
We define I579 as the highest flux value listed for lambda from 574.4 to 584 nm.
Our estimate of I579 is 22.22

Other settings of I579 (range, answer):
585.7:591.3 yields 23.25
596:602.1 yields 19.72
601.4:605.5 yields 20.7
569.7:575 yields 21.56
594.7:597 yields 19.65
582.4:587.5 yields 21.54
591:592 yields 20.91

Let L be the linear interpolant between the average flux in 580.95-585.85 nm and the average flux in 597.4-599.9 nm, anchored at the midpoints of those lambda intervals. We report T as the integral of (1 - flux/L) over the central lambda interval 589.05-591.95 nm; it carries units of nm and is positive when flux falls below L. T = 0.036 nm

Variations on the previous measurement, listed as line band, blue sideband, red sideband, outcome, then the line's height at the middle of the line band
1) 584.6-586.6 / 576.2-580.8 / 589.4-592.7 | 0.00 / 19.9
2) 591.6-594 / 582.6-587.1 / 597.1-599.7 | 0.04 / 19.5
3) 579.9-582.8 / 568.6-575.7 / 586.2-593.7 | -0.12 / 19.5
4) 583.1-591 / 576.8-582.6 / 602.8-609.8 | 0.13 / 19.7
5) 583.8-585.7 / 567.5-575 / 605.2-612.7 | -0.06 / 19.4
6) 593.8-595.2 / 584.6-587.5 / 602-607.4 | 0.00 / 19.2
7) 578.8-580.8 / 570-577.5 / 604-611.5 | -0.08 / 19.7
